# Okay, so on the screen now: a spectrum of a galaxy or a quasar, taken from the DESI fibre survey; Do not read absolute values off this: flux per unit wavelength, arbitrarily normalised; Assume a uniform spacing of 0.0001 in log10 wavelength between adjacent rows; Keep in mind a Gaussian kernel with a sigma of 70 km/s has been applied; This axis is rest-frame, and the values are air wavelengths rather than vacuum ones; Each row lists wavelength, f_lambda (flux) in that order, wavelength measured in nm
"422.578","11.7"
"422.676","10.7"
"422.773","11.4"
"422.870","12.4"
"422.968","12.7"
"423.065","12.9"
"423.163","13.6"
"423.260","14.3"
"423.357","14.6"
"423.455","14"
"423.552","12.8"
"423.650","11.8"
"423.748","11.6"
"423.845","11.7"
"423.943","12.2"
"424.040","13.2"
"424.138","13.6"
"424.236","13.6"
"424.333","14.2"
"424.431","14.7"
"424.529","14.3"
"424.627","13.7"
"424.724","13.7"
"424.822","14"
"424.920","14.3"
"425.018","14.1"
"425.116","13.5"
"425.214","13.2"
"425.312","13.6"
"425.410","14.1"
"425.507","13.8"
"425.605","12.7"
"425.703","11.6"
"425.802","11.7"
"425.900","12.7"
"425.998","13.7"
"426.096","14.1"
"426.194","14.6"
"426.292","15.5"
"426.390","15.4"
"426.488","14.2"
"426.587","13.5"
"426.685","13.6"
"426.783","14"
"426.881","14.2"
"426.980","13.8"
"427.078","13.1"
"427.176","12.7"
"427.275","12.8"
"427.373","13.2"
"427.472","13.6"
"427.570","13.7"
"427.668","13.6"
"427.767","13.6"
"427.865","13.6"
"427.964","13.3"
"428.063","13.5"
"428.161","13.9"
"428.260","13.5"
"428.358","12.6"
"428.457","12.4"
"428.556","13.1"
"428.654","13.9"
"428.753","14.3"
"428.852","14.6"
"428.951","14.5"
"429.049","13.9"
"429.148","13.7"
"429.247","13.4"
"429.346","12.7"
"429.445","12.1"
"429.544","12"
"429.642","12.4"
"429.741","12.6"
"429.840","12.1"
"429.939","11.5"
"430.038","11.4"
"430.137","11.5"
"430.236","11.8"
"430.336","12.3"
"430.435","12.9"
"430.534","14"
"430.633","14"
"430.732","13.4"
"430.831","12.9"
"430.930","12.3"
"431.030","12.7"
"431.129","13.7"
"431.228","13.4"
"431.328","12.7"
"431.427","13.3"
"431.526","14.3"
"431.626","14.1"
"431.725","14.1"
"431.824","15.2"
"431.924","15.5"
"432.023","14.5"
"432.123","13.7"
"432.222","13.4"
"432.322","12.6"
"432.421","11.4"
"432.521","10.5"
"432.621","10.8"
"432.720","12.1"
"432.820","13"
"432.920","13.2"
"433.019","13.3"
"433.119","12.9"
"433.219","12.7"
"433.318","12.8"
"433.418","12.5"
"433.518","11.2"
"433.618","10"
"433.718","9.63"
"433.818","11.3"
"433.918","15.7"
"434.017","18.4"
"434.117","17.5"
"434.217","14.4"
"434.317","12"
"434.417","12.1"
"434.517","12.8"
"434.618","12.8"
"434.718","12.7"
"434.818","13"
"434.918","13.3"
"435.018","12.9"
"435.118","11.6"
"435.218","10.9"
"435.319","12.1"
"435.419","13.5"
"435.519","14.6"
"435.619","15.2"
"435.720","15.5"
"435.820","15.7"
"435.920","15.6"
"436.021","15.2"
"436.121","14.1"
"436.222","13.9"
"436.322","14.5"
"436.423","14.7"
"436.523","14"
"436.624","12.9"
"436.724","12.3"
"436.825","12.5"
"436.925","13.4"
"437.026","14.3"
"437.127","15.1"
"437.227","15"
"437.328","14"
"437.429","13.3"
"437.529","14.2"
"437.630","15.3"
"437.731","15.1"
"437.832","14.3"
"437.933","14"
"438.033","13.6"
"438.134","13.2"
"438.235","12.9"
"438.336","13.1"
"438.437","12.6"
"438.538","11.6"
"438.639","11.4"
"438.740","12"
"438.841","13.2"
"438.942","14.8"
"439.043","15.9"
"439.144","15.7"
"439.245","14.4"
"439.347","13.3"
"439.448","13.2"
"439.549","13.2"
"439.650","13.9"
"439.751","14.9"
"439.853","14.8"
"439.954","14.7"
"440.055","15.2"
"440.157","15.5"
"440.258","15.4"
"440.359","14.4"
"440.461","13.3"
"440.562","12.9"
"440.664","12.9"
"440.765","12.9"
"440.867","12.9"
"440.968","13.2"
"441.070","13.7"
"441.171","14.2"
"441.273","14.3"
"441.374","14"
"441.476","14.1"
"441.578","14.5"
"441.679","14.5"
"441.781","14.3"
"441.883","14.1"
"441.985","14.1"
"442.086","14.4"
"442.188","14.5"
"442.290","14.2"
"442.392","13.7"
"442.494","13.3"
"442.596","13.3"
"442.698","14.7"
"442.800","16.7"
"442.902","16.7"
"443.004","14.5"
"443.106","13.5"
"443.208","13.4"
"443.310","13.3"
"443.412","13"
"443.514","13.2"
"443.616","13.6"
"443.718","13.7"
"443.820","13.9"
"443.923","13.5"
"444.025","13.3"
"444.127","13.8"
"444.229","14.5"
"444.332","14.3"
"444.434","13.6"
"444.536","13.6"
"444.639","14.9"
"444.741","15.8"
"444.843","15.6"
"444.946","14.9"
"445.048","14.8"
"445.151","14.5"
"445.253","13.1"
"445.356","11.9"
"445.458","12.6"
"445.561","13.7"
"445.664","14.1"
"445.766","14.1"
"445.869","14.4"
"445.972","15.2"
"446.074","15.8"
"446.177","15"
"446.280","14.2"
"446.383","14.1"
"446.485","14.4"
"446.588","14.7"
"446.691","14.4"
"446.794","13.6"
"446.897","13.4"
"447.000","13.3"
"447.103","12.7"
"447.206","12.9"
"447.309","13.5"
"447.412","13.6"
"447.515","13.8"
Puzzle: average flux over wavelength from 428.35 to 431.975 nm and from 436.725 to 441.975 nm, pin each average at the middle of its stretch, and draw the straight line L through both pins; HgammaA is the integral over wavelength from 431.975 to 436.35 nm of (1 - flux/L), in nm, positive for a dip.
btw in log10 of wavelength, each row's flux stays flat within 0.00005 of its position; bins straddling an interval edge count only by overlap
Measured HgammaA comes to 0.09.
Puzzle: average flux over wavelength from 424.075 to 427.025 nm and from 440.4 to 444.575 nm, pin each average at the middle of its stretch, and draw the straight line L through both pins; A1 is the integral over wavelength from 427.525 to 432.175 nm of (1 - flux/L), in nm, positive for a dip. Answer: 0.18 nm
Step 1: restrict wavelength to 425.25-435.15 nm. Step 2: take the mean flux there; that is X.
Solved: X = 13.2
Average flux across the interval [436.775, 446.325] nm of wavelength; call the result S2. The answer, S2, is 14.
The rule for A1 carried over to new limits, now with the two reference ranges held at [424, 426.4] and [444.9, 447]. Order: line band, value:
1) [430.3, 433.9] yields 0.26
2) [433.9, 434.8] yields -0.02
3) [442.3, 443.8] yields 0.00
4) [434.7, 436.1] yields 0.02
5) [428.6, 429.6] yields 0.02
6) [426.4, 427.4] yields 0.01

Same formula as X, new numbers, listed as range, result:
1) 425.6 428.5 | 13.5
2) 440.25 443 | 14.1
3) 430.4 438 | 13.5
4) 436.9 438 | 14.4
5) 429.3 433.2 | 12.9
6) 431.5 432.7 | 13.3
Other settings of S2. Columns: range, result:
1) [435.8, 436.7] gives 14.4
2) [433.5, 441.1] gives 13.7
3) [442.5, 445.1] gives 14.2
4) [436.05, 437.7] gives 14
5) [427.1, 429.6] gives 13.4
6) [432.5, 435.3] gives 12.7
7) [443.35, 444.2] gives 13.5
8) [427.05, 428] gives 13.3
